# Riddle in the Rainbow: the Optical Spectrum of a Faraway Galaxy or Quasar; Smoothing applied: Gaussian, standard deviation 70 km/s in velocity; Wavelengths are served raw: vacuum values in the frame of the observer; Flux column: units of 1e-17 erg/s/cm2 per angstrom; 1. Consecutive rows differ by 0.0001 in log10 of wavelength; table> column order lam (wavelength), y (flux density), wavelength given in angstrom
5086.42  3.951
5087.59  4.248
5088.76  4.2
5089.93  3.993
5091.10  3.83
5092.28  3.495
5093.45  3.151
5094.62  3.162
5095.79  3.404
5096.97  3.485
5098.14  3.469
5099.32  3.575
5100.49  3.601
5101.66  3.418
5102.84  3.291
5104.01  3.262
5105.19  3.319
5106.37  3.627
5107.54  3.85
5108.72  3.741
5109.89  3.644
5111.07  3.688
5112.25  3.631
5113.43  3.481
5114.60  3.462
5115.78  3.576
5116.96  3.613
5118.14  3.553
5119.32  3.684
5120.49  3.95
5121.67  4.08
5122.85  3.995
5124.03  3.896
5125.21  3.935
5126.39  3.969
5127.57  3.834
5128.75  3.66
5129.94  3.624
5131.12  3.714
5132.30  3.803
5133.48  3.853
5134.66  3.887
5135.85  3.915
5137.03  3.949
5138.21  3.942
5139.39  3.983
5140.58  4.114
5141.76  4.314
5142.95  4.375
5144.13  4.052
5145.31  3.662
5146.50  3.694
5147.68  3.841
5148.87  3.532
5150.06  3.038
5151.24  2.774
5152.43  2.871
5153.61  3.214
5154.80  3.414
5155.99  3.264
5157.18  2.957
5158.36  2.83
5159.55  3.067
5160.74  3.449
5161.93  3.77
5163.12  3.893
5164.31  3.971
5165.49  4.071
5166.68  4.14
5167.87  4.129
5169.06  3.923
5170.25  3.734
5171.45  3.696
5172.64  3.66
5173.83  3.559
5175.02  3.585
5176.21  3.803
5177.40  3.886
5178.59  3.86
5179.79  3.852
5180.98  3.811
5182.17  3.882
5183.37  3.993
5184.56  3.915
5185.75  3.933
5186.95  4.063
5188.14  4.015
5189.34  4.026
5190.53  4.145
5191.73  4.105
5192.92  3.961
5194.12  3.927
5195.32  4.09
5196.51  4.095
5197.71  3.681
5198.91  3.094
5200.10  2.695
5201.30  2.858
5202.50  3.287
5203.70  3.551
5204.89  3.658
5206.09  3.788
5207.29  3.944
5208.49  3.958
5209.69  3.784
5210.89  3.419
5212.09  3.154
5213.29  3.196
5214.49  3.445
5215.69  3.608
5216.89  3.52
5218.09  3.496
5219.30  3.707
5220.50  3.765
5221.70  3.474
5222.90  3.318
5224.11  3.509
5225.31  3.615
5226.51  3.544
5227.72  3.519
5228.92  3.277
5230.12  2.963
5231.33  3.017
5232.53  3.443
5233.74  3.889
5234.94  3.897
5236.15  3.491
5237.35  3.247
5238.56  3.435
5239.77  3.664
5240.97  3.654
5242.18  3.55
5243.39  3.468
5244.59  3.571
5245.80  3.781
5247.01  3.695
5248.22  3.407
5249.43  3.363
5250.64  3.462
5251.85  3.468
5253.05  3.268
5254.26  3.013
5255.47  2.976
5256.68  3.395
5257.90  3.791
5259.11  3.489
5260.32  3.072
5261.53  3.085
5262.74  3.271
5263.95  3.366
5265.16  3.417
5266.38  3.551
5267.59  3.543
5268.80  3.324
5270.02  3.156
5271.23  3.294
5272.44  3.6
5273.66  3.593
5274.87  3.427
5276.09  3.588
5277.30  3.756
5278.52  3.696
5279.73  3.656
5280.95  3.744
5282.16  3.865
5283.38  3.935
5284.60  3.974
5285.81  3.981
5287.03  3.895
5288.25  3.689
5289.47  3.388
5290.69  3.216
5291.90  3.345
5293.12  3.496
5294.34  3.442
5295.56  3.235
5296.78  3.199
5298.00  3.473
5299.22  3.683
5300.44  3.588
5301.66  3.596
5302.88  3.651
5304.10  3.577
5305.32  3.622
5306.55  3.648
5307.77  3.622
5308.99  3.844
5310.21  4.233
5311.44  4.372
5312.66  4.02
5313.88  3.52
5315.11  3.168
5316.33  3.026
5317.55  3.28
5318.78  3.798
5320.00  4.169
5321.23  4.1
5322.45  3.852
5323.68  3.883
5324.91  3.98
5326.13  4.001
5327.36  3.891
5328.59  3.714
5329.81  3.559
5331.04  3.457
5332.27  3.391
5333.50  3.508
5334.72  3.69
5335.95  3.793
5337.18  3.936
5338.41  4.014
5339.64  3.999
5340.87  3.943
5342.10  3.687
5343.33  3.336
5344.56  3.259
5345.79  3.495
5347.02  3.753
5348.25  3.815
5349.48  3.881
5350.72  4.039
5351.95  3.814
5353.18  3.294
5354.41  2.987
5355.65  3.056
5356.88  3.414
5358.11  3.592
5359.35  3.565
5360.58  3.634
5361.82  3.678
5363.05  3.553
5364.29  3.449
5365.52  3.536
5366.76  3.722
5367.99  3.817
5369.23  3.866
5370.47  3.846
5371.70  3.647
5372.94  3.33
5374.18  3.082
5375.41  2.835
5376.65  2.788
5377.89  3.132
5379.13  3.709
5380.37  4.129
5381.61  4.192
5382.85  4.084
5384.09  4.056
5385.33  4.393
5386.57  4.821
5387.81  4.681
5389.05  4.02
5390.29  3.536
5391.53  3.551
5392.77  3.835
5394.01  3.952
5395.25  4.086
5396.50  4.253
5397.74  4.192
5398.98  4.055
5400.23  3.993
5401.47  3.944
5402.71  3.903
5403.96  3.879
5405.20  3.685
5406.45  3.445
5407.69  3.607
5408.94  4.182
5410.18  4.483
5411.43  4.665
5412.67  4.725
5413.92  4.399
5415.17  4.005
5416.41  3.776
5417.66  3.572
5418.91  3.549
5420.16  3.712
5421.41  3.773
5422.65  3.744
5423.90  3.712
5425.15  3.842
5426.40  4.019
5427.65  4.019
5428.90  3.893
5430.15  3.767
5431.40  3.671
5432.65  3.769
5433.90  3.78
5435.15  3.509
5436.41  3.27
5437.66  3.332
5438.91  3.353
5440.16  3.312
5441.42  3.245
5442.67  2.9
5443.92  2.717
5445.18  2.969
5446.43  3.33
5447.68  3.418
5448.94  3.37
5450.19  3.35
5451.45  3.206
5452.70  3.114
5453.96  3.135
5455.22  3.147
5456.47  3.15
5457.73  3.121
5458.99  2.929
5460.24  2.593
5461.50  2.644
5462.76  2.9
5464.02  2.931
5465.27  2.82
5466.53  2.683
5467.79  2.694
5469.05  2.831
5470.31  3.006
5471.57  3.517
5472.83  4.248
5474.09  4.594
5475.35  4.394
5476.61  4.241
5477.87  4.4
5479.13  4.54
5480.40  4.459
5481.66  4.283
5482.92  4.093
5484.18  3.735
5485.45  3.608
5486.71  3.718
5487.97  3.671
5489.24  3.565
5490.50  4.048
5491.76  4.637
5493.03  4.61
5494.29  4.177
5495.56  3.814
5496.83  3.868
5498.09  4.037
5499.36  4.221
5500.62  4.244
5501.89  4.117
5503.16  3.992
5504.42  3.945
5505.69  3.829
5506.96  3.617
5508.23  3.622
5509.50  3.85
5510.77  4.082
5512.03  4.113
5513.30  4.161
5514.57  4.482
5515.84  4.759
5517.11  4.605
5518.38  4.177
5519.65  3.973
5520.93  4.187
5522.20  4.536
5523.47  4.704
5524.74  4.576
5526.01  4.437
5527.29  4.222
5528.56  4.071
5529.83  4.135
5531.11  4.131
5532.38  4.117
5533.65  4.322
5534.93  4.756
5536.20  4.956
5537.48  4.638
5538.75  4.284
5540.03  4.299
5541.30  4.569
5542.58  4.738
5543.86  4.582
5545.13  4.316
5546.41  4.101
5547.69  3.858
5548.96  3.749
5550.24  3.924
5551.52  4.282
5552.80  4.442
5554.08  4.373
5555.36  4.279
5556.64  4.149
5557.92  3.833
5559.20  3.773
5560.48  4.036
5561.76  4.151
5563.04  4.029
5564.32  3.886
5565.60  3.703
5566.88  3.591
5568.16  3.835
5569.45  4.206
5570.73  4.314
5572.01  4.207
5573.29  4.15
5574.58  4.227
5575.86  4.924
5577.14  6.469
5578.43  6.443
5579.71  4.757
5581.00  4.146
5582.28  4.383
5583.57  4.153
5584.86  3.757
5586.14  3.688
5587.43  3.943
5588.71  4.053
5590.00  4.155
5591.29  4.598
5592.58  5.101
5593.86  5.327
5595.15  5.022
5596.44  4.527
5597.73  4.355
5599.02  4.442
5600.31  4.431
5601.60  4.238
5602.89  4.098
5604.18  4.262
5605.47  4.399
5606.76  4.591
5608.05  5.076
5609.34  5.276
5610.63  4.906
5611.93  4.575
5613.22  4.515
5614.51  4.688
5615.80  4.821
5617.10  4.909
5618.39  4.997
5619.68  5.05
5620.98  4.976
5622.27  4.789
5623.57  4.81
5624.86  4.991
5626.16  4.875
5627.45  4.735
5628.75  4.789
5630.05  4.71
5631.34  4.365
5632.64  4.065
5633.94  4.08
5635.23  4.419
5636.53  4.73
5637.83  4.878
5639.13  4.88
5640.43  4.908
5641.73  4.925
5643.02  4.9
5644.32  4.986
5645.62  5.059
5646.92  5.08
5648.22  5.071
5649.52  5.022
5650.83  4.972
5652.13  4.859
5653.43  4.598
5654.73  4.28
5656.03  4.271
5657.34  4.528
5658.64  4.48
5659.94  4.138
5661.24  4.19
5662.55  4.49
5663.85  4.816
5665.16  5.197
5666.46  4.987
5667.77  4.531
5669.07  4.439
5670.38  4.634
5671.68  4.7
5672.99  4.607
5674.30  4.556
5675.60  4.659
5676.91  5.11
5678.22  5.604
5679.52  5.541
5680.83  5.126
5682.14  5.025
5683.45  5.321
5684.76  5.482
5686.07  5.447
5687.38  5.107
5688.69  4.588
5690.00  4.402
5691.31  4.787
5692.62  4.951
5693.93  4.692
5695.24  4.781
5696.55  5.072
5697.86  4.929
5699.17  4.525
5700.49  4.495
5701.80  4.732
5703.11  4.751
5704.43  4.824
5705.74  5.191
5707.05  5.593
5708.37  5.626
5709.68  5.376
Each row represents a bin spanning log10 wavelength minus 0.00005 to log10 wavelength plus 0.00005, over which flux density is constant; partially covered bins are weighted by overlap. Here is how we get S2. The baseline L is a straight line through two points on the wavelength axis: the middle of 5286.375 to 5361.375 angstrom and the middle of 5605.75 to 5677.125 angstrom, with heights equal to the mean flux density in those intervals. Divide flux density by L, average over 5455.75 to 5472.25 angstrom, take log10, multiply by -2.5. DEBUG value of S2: 0.38 mag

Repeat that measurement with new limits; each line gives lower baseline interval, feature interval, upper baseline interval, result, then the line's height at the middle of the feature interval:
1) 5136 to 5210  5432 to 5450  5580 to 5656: 0.28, 4.27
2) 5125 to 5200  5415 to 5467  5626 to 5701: 0.28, 4.32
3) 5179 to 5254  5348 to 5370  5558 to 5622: 0.10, 3.94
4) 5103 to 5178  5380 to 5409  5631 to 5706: 0.05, 4.22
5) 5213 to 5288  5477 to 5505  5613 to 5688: 0.05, 4.29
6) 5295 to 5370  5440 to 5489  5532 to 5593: 0.18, 4.04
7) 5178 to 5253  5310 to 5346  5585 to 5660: 0.05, 3.9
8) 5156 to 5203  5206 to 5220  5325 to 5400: 0.04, 3.72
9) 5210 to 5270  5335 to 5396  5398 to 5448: -0.02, 3.64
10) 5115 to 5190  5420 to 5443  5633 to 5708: 0.19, 4.33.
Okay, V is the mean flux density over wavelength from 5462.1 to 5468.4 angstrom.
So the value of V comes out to 2.81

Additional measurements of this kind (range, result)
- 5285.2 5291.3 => 3.64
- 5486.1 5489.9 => 3.66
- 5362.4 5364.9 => 3.5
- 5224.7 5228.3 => 3.56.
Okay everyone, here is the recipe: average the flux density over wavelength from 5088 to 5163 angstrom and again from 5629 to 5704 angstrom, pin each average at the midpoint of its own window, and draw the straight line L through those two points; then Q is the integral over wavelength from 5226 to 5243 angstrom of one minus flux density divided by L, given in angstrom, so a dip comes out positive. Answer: 1.72 angstrom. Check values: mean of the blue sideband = 3.63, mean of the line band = 3.47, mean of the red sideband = 4.78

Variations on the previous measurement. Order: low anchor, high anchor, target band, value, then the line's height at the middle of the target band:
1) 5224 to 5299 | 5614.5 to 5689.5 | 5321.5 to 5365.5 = 1.2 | 3.76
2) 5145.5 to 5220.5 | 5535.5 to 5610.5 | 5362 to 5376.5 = 1.8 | 3.99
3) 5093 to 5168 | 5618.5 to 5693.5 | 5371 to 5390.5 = 1.9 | 4.19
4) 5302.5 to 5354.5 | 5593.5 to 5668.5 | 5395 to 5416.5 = -0.6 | 3.97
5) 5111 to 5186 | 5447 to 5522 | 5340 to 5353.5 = 0.2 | 3.74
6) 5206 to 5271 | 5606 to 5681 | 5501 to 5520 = 1.1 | 4.34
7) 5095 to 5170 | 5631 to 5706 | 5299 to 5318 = 1.8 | 4.03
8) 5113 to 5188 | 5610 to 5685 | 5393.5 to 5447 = 6.6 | 4.3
